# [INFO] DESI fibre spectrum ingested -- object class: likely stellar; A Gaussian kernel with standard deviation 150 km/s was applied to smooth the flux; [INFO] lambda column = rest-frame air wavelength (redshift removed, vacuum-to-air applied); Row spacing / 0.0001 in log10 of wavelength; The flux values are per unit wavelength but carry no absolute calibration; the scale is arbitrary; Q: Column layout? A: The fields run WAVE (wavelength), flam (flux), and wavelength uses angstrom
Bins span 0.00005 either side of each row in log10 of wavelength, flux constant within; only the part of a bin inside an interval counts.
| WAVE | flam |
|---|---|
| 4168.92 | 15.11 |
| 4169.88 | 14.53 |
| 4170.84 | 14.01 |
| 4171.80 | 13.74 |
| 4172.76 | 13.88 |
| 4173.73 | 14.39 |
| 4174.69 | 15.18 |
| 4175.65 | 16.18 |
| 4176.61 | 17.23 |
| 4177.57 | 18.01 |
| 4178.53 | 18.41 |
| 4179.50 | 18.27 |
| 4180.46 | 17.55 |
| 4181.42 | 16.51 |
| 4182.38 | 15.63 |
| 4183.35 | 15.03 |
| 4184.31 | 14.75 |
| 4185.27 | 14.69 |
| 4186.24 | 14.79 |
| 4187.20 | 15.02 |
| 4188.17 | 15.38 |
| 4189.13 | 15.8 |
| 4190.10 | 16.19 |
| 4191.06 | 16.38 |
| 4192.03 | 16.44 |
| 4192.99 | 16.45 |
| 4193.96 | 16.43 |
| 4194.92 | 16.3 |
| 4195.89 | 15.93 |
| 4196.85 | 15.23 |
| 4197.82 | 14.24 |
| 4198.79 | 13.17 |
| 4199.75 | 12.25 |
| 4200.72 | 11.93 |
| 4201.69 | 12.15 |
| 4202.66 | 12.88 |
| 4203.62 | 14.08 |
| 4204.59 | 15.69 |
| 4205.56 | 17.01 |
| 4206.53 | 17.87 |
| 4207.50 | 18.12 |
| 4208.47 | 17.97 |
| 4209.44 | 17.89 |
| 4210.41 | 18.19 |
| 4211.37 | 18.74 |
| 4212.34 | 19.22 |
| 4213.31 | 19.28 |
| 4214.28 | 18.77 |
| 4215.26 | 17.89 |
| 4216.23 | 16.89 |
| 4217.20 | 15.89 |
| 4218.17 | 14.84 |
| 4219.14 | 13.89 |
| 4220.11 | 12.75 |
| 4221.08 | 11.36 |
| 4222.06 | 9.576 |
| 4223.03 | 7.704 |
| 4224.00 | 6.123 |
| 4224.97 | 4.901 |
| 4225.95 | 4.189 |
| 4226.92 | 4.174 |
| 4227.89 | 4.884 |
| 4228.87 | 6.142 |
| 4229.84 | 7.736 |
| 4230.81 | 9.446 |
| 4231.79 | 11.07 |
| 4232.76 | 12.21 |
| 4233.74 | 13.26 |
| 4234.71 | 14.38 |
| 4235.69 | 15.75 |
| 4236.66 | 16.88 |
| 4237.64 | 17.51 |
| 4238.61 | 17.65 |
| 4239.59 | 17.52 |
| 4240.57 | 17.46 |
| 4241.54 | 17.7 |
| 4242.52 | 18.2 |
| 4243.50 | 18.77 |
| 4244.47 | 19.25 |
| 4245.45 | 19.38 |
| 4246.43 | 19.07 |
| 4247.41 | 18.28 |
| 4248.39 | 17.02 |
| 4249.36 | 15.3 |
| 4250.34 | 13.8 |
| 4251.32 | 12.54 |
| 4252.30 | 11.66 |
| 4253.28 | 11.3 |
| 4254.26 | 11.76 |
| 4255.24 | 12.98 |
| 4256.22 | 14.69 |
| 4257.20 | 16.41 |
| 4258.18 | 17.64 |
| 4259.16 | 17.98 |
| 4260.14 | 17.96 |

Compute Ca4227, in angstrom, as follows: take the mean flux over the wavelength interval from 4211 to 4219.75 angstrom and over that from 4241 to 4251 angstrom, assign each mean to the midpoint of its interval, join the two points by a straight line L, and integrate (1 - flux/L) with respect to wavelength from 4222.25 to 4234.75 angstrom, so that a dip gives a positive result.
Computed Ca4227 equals 6.8 angstrom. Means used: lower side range 17.2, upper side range 17.6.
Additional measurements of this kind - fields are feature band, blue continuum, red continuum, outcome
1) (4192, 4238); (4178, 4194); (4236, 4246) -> 9.21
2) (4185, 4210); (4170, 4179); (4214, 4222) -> -0.31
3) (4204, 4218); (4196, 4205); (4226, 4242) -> -4.71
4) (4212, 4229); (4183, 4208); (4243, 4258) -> 4.09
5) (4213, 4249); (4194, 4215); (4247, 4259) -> 3.47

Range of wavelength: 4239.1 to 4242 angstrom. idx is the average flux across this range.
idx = 17.6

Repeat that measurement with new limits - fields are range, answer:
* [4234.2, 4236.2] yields 15.1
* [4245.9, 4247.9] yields 18.6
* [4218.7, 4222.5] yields 11.9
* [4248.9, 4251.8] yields 13.9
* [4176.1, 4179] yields 17.9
